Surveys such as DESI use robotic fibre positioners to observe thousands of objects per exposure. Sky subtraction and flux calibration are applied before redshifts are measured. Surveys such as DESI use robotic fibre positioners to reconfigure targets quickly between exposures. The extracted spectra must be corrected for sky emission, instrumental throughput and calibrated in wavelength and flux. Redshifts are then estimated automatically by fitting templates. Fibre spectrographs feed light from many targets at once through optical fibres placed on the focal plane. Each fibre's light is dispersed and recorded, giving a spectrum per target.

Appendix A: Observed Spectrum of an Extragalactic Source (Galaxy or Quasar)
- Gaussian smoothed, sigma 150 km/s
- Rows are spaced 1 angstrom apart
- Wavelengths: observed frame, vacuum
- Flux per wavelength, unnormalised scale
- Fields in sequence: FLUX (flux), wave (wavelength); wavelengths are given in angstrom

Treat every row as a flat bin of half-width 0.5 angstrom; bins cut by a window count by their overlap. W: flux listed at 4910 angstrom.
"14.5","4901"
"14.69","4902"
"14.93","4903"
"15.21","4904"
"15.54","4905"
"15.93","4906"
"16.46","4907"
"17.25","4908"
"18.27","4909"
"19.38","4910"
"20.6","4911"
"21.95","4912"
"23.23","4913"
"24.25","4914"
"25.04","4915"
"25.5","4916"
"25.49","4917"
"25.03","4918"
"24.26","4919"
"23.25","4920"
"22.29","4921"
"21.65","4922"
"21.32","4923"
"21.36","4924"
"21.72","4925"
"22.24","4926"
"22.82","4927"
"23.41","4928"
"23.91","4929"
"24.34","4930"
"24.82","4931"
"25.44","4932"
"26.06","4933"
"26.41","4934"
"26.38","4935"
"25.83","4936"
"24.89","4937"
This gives 19.38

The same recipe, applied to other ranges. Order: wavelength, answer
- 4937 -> 24.89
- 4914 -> 24.25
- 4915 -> 25.04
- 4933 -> 26.06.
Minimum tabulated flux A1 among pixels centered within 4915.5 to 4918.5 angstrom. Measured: 25.03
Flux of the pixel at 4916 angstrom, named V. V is 25.5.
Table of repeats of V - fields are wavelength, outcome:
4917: 25.49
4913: 23.23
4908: 17.25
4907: 16.46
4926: 22.24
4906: 15.93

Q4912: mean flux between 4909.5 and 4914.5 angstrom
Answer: 21.9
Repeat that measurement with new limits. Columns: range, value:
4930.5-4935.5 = 25.8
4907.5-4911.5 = 18.9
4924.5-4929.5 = 22.8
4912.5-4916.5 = 24.5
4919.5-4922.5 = 22.4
